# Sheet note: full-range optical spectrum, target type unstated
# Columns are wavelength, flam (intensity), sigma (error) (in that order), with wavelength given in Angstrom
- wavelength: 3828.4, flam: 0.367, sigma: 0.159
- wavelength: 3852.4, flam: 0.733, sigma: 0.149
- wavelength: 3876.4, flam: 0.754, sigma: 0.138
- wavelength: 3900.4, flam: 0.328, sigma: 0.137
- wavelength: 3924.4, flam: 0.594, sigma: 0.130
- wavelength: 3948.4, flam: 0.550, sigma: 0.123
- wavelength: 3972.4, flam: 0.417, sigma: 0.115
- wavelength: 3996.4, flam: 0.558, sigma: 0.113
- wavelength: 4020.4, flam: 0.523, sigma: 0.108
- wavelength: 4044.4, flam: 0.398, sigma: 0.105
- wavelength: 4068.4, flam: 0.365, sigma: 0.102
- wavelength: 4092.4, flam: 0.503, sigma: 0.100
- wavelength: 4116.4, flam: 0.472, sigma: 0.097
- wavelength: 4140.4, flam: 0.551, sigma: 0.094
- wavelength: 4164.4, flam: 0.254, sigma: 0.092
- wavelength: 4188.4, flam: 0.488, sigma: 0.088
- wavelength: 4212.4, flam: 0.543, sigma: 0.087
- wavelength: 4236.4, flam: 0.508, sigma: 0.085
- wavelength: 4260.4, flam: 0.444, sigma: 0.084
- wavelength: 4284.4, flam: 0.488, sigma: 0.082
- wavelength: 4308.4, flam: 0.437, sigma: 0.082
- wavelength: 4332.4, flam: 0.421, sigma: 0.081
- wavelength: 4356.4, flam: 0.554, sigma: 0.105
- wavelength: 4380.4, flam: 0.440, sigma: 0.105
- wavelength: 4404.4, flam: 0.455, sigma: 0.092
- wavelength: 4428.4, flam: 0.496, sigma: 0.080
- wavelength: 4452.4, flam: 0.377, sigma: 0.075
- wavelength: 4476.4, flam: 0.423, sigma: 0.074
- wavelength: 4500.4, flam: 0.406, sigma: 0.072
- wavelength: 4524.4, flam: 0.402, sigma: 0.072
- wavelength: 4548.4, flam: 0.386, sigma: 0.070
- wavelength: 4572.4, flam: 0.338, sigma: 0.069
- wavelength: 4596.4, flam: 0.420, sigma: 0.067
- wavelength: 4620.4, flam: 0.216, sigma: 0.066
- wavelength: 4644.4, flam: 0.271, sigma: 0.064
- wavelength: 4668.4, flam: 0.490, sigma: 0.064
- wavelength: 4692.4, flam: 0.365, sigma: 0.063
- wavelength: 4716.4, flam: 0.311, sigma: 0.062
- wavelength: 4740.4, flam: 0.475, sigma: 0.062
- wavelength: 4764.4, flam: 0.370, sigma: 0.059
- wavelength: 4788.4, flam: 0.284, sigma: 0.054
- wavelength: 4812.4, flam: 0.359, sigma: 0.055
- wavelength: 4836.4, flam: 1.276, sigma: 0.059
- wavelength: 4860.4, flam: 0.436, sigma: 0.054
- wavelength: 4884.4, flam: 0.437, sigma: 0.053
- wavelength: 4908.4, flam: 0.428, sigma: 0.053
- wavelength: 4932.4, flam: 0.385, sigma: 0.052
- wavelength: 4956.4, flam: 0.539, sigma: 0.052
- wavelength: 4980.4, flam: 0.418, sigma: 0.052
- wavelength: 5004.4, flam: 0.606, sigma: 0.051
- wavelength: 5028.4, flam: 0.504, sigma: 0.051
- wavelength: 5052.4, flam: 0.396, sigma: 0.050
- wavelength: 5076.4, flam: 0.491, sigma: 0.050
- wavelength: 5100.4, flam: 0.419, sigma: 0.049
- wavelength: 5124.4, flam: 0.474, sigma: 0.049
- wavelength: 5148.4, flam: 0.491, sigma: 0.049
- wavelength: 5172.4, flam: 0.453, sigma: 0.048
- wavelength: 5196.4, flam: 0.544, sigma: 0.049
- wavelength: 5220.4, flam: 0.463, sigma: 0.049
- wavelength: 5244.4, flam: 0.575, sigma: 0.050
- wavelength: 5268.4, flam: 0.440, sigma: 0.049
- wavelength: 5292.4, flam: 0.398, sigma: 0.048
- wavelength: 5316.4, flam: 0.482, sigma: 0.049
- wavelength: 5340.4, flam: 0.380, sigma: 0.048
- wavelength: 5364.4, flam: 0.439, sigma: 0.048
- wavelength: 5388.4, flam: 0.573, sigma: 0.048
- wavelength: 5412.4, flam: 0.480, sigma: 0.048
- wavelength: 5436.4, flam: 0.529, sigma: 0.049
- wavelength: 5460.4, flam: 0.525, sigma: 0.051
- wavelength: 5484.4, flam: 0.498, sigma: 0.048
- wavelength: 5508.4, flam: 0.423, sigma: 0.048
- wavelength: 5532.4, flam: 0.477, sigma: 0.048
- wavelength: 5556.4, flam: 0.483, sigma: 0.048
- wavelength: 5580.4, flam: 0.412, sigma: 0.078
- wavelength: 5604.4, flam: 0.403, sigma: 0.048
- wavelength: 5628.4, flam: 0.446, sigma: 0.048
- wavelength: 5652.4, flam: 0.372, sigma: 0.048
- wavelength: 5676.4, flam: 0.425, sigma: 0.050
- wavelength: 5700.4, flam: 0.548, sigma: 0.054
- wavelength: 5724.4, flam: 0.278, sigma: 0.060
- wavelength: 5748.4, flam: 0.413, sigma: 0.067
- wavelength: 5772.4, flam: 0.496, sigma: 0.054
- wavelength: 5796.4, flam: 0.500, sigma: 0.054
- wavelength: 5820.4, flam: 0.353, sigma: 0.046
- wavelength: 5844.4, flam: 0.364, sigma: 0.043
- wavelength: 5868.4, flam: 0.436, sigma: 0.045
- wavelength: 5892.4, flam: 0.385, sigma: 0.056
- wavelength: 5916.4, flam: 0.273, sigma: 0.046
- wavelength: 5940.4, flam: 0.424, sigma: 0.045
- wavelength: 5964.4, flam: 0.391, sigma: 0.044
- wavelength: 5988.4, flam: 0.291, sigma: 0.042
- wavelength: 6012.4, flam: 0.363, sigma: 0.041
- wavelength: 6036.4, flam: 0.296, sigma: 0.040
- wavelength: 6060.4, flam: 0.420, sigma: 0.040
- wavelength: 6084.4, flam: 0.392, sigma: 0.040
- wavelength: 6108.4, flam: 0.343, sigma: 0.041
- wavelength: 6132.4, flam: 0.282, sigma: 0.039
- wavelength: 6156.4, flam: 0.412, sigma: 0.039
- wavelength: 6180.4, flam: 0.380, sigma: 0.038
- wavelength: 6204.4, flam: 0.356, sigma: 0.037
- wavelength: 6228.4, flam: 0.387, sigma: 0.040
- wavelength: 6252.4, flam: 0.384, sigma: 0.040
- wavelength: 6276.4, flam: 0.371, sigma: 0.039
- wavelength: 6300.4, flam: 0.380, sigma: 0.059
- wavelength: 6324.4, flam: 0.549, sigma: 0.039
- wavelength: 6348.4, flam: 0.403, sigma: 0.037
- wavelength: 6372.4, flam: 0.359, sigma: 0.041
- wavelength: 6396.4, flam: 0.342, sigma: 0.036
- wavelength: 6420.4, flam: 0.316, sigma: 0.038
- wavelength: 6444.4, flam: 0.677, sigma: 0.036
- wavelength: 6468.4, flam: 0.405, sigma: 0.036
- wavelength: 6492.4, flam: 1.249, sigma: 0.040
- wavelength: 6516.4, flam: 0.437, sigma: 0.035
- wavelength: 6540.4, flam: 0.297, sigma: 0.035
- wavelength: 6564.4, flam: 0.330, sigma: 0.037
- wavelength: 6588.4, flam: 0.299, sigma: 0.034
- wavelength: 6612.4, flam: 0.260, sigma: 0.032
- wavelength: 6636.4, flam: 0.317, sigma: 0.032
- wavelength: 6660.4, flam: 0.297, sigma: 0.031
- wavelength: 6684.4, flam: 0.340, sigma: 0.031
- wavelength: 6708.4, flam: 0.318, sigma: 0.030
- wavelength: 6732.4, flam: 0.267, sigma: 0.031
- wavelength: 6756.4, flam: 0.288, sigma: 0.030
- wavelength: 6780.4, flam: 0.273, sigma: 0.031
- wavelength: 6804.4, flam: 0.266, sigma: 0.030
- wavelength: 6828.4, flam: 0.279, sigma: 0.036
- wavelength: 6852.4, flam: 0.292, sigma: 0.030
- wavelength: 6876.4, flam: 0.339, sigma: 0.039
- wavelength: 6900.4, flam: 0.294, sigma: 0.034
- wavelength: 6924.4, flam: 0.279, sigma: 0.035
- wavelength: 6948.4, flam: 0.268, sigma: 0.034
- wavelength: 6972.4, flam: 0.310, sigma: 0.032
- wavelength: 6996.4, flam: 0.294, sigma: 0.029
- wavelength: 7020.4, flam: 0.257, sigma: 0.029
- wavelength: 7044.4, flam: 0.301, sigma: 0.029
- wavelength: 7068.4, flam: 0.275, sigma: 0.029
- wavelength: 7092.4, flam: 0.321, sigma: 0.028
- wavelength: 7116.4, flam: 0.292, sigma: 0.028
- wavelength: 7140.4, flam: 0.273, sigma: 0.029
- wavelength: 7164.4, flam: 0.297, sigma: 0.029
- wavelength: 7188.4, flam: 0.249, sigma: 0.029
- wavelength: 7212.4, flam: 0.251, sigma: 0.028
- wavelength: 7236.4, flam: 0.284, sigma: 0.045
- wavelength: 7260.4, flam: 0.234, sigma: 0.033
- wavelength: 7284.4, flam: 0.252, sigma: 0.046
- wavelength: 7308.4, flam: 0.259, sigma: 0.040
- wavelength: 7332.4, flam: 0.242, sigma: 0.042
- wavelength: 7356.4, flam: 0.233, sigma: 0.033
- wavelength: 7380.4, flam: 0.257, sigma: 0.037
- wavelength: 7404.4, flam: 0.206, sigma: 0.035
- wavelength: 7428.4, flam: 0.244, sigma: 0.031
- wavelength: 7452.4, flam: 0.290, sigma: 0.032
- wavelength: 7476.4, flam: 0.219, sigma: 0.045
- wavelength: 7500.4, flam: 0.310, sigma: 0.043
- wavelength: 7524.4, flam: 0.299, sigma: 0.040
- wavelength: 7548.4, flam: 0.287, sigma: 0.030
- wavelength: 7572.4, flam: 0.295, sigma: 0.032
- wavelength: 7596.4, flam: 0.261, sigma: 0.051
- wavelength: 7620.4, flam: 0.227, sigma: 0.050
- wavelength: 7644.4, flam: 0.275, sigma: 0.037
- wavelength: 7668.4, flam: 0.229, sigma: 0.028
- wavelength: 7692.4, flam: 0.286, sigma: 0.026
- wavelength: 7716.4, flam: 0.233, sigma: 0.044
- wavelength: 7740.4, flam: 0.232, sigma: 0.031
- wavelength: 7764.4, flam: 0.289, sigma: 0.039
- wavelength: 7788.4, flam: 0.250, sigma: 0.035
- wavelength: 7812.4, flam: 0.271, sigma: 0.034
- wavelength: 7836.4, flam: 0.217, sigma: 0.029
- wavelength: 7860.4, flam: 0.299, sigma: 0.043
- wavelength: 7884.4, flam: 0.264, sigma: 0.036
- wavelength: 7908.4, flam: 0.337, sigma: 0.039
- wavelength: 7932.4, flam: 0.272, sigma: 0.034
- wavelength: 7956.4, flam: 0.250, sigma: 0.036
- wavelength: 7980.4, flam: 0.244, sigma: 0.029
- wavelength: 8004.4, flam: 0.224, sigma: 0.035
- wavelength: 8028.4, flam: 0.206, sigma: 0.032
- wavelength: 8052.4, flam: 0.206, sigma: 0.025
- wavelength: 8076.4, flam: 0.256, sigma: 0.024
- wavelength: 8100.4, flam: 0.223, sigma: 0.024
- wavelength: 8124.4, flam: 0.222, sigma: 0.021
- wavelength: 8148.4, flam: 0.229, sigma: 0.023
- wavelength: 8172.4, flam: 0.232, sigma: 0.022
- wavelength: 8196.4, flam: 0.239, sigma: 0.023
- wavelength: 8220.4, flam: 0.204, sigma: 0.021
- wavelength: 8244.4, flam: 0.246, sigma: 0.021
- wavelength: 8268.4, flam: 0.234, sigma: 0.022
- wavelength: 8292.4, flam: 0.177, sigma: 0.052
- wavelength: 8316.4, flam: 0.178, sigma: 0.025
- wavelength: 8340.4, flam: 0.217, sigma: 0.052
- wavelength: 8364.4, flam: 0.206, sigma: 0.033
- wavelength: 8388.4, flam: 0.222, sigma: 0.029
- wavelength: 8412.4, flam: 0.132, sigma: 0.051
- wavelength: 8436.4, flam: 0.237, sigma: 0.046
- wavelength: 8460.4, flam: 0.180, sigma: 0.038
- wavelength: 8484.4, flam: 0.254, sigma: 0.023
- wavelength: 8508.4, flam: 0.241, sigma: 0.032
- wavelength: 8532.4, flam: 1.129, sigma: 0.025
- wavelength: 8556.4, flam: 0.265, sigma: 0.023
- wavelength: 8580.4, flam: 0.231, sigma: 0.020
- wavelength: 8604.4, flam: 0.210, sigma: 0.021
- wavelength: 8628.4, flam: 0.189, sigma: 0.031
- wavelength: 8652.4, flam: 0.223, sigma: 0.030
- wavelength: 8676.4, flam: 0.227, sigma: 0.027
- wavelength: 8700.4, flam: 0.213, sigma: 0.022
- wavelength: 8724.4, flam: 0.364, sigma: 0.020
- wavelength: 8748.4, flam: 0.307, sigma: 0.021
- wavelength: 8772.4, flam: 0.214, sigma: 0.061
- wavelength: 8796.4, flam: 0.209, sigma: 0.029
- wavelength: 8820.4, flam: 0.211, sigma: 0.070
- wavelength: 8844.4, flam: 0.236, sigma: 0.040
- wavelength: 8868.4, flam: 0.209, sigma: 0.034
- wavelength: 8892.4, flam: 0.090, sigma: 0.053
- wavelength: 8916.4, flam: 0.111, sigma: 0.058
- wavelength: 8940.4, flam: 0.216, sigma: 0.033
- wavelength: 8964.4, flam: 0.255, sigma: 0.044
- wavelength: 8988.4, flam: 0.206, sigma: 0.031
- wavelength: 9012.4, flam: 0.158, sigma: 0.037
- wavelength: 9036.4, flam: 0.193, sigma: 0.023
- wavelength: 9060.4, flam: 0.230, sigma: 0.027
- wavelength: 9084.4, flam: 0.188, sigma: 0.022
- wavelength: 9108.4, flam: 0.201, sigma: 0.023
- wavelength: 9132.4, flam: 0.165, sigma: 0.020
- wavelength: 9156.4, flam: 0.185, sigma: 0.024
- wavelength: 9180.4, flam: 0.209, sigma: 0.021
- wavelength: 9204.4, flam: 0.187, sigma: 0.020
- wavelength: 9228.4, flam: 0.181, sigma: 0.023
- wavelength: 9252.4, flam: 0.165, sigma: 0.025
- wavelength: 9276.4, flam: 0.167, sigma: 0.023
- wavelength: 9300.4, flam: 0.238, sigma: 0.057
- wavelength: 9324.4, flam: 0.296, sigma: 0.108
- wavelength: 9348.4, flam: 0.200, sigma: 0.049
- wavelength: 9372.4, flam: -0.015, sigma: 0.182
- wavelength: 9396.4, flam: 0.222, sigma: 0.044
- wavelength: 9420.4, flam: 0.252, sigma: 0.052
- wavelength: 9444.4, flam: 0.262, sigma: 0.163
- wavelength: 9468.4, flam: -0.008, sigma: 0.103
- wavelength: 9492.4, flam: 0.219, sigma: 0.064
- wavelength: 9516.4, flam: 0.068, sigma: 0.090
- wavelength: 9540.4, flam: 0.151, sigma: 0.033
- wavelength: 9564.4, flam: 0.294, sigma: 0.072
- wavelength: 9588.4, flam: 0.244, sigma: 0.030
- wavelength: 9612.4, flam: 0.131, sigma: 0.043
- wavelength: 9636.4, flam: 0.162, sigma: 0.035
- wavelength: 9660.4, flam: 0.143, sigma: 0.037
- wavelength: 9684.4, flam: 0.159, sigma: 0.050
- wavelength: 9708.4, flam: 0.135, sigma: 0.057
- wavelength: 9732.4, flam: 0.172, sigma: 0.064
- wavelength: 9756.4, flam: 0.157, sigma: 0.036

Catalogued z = 0.298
